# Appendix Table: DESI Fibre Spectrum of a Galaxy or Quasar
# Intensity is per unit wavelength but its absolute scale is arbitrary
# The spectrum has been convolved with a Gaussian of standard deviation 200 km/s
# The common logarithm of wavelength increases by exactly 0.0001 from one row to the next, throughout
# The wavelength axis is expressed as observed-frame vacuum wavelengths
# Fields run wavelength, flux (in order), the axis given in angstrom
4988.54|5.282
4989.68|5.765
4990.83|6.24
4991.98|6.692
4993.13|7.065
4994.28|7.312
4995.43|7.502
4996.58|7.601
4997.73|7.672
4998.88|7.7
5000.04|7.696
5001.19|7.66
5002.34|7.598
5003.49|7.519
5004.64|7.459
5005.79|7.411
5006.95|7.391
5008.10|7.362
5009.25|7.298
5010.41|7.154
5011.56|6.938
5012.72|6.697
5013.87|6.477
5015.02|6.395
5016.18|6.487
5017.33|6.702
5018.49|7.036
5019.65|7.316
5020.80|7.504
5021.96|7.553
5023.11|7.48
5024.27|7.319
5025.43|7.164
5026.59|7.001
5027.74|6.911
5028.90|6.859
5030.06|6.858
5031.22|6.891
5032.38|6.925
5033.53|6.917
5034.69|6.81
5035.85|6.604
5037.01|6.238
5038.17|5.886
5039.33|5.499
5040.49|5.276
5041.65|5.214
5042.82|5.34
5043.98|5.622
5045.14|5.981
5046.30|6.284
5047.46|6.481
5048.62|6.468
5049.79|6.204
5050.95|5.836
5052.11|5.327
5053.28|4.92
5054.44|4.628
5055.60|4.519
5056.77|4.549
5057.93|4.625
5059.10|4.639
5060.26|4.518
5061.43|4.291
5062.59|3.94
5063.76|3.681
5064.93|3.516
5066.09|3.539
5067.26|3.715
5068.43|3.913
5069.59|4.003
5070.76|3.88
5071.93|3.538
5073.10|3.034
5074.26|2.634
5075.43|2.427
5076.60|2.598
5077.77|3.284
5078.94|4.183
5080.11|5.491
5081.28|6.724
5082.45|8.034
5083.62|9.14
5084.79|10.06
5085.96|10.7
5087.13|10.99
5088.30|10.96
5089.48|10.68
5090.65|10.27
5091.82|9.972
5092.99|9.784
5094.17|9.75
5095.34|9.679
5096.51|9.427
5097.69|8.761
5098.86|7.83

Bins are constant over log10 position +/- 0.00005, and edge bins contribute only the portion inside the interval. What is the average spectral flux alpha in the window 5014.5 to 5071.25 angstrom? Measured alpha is 5.74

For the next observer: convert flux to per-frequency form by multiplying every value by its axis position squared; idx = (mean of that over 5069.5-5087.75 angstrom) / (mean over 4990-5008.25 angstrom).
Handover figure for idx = 0.8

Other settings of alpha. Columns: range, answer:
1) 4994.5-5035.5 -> 7.18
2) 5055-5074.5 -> 3.94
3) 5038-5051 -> 5.84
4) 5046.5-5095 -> 5.92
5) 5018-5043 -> 6.68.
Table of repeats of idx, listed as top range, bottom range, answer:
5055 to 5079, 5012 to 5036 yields 0.55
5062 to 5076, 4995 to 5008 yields 0.47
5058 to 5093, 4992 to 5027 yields 0.83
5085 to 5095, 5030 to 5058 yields 1.81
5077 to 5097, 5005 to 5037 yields 1.28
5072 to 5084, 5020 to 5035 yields 0.67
